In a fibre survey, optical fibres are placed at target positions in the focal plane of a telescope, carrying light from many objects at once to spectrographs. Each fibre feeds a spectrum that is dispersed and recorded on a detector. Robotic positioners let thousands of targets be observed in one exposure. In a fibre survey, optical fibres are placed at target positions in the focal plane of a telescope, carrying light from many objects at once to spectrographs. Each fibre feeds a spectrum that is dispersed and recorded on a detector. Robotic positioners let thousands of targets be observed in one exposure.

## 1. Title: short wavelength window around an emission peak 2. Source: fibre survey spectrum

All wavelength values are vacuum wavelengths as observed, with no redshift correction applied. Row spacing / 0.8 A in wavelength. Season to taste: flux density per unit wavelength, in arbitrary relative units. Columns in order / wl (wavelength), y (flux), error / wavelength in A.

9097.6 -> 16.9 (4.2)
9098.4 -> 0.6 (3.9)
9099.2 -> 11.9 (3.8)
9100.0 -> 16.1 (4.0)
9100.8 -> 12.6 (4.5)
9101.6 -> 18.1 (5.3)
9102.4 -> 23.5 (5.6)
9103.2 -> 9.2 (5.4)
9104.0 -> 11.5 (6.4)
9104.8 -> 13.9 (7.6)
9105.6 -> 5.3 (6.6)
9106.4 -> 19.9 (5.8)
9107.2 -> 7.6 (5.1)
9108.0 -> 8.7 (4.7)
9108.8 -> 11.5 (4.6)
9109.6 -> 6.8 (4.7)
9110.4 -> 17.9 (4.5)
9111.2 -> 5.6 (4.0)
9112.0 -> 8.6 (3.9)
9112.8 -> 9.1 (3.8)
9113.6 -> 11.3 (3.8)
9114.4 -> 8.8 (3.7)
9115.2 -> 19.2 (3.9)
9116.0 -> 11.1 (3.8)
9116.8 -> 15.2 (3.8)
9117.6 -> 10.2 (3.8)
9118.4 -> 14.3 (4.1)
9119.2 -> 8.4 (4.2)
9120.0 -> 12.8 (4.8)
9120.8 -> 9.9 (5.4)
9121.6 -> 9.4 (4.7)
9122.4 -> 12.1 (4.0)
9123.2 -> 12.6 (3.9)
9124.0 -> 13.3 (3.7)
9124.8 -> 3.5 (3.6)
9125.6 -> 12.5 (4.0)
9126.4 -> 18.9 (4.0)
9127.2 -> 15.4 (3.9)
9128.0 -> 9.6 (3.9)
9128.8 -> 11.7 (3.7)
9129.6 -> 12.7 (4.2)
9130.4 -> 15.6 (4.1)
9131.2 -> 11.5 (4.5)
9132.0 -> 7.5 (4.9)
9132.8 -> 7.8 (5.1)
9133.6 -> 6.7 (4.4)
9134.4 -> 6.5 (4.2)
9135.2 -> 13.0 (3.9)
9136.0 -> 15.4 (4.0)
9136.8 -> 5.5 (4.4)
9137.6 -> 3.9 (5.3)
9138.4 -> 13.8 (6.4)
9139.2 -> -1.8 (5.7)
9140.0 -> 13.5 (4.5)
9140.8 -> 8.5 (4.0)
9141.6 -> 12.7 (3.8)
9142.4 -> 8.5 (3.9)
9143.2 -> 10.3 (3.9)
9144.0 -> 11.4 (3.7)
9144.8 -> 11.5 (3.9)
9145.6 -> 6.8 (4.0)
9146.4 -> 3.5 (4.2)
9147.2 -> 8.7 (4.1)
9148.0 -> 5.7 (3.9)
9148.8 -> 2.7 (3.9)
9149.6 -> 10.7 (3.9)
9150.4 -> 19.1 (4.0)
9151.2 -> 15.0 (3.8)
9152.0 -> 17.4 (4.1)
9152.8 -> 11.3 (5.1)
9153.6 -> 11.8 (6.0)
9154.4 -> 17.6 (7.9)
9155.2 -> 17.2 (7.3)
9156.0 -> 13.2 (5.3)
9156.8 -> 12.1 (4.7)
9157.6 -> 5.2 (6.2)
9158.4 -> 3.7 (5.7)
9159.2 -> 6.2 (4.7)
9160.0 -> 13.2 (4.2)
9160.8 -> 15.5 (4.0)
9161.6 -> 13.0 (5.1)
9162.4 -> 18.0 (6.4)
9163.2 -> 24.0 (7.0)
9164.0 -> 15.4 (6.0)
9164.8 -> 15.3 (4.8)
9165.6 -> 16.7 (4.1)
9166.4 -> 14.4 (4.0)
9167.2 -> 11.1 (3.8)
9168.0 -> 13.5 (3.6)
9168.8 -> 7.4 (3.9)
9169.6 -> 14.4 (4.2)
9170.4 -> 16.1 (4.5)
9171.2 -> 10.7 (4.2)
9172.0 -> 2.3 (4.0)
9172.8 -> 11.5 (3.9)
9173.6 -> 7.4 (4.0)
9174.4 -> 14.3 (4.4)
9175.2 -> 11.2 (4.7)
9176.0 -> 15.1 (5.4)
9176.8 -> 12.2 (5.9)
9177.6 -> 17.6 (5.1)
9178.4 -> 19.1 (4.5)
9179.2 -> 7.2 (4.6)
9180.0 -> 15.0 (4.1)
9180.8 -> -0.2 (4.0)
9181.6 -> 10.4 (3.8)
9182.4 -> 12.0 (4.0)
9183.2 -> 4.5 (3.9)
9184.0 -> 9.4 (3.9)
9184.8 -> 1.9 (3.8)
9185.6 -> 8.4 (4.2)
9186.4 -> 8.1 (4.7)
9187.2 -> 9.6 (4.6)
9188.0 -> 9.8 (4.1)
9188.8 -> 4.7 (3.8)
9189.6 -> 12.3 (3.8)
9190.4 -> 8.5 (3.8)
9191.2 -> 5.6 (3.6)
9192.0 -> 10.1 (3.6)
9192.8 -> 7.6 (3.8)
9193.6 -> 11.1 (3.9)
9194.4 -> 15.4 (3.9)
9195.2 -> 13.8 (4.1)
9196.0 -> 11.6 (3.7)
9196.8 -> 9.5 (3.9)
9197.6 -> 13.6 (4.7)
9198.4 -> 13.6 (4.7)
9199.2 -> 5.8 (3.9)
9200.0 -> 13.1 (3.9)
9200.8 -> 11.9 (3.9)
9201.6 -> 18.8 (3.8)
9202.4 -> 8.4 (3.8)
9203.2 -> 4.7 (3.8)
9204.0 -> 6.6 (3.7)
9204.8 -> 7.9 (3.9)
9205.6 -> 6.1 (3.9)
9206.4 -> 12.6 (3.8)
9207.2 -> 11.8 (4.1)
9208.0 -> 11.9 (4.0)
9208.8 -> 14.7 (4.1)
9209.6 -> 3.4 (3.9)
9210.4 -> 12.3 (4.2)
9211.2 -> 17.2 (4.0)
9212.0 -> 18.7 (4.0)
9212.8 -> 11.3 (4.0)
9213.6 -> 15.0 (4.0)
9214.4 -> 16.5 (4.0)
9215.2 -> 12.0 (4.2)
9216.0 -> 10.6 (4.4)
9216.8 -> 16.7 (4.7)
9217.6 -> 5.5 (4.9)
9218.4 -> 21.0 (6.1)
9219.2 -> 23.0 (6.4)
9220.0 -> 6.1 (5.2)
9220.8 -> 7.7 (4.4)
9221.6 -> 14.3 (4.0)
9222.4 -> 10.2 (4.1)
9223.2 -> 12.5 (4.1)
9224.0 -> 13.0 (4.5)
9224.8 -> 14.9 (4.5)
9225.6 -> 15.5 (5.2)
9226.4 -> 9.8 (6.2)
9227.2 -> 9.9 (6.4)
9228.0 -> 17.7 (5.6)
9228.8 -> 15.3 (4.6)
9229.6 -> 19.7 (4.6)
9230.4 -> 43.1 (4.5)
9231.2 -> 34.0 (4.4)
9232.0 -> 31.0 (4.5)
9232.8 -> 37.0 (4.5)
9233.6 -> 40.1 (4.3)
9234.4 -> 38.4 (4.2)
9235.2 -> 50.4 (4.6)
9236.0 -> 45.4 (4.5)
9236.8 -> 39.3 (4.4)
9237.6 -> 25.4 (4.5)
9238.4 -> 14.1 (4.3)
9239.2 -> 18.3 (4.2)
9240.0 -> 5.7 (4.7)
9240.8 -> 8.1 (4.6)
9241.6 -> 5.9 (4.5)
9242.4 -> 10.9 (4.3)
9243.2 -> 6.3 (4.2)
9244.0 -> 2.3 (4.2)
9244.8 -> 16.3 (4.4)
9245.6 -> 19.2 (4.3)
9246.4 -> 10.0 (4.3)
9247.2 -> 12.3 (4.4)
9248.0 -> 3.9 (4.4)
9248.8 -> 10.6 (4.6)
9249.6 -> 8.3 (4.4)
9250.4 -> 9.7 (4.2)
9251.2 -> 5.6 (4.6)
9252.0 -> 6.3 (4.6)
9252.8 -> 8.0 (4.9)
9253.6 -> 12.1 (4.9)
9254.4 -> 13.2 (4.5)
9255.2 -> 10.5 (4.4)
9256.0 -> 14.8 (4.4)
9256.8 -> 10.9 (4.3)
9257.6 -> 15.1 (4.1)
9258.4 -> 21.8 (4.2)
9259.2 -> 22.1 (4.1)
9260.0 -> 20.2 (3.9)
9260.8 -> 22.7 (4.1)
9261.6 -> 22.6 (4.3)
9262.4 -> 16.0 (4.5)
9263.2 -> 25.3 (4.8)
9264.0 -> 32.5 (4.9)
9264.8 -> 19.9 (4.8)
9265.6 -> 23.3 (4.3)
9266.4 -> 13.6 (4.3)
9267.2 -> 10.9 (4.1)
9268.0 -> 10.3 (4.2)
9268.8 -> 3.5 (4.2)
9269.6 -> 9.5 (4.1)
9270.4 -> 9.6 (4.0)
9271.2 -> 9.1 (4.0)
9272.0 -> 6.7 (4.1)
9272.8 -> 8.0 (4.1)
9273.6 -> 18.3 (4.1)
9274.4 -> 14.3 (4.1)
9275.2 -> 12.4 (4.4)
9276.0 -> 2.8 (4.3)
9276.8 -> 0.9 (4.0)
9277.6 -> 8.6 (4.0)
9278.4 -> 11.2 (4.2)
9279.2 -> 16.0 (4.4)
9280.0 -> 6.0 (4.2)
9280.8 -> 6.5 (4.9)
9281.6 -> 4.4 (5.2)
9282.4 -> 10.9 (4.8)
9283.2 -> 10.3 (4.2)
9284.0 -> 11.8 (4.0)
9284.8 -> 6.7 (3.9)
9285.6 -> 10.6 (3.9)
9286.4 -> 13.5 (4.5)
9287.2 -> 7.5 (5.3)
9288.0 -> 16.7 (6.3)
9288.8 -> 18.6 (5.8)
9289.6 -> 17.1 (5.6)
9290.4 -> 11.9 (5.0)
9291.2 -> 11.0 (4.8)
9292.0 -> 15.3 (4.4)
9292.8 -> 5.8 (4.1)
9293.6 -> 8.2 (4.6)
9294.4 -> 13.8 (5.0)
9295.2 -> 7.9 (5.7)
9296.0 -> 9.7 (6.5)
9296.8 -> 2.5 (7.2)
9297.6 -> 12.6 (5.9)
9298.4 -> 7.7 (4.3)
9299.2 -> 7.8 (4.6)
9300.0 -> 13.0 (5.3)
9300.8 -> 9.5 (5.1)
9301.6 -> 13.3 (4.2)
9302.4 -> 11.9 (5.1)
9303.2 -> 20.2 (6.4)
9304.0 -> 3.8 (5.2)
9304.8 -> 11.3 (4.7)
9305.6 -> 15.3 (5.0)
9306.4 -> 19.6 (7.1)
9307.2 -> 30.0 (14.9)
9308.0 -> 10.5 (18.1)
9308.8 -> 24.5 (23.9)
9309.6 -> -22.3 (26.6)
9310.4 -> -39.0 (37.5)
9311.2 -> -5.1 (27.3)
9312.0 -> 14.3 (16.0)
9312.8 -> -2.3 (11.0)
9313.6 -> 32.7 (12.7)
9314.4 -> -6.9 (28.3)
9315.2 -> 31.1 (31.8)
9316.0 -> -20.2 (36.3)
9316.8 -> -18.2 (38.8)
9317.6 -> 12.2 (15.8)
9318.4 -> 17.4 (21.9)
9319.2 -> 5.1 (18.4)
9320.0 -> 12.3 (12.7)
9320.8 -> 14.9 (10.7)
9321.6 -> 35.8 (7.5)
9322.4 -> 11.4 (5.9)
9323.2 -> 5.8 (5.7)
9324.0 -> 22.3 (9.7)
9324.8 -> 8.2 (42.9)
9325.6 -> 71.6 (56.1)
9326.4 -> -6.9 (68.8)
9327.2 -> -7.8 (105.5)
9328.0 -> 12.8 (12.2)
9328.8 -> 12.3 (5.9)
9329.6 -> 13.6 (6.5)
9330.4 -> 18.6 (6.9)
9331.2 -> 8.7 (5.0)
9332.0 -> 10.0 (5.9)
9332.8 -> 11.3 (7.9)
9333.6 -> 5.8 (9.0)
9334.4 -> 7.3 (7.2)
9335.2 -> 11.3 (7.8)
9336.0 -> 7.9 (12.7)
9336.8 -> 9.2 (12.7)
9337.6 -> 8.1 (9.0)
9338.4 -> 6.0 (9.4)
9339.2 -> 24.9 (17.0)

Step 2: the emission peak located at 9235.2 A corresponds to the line H-alpha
